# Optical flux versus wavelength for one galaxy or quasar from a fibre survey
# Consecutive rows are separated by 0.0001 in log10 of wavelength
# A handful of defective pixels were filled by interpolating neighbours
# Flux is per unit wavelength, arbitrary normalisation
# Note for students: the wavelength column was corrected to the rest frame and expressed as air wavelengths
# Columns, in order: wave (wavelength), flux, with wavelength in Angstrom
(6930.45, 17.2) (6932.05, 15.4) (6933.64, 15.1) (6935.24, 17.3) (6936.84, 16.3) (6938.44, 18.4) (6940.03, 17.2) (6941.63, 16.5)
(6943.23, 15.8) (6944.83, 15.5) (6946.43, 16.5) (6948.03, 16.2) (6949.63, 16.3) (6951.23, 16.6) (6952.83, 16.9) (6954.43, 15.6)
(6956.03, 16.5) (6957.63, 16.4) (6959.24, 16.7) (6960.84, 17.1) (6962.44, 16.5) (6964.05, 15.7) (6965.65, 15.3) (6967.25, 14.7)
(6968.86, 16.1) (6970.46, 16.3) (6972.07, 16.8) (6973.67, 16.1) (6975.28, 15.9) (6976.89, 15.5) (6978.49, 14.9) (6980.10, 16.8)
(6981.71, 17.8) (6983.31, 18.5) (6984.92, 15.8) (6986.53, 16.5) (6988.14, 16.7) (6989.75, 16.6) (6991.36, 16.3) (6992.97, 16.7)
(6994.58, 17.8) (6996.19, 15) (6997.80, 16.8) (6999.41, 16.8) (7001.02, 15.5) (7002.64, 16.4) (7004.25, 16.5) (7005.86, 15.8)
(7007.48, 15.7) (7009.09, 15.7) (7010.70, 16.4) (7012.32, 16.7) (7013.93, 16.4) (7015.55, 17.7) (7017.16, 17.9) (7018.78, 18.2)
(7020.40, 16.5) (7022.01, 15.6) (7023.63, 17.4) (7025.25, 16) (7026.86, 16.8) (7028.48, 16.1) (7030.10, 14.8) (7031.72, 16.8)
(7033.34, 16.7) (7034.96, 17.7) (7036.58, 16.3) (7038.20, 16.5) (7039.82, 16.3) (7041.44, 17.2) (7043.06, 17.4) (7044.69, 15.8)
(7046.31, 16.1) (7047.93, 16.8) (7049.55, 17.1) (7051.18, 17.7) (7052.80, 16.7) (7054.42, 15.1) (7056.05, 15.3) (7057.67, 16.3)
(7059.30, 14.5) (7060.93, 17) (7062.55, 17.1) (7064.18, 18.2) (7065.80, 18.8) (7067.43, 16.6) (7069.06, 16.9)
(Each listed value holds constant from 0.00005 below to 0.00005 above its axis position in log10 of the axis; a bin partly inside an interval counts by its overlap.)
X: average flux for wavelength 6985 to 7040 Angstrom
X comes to 16.5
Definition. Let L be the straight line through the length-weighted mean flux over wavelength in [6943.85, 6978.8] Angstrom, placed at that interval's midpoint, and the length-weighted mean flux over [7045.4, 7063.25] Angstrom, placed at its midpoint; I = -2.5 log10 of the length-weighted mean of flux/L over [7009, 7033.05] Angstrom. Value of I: -0.02 mag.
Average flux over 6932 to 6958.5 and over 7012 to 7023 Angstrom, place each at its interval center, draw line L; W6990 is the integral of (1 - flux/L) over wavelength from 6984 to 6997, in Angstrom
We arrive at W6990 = 0.27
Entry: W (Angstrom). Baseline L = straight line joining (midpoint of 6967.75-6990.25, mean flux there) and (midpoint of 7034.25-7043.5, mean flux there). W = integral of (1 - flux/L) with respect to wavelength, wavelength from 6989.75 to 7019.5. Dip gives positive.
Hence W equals 0.09 Angstrom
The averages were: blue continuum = 16.4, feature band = 16.6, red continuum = 16.9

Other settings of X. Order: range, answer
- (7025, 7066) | 16.6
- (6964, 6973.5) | 15.9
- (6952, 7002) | 16.3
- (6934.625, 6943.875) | 16.9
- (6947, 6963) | 16.5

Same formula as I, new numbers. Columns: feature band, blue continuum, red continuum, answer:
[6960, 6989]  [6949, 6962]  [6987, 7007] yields 0.012 mag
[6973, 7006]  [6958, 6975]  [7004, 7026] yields -0.005 mag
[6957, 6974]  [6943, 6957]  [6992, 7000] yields 0.014 mag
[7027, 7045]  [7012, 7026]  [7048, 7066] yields 0.018 mag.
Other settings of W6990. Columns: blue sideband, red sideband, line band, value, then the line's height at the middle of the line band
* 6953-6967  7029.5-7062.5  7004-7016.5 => -0.03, 16.3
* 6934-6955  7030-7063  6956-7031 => 0.44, 16.5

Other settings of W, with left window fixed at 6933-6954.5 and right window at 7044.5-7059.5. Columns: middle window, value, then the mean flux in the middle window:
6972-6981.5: 0.2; 16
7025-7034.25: 0.0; 16.2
